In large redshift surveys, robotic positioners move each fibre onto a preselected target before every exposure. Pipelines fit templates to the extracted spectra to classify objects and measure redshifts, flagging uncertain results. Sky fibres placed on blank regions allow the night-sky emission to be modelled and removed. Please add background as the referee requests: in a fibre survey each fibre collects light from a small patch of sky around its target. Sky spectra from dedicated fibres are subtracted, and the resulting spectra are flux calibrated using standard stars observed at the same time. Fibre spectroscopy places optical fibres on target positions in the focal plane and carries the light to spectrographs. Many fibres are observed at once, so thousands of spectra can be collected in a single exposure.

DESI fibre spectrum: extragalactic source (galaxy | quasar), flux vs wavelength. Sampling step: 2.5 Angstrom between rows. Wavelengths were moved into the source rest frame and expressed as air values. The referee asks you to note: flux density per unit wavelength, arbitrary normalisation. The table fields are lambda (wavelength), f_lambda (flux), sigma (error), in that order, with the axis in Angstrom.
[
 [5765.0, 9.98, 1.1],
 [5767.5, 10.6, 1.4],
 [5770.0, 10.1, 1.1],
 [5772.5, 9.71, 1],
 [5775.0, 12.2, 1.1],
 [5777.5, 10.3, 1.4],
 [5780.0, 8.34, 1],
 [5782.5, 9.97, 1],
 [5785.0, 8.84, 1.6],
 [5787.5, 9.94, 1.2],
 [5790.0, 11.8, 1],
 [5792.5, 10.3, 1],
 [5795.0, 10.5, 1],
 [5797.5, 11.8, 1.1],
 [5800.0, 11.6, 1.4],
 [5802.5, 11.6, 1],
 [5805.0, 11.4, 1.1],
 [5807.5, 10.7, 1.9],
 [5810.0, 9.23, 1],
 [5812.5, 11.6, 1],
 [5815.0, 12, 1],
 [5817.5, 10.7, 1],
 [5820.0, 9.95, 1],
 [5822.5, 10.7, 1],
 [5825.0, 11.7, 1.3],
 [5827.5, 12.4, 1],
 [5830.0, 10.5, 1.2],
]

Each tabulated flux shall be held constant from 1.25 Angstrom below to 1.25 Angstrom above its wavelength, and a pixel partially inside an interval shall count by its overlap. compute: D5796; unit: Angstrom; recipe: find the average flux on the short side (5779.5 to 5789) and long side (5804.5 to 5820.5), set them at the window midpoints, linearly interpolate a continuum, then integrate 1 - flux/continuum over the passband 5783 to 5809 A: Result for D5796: -2.11 Angstrom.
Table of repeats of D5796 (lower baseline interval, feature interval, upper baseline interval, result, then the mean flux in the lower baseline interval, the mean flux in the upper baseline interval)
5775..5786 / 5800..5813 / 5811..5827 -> -0.3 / 9.7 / 11.1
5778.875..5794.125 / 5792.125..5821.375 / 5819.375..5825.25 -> -1.7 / 9.89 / 10.7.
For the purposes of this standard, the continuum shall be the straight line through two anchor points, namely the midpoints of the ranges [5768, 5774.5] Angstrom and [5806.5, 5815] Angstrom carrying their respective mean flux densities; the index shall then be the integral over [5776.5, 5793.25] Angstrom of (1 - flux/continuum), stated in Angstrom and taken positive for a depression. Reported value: 0.8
